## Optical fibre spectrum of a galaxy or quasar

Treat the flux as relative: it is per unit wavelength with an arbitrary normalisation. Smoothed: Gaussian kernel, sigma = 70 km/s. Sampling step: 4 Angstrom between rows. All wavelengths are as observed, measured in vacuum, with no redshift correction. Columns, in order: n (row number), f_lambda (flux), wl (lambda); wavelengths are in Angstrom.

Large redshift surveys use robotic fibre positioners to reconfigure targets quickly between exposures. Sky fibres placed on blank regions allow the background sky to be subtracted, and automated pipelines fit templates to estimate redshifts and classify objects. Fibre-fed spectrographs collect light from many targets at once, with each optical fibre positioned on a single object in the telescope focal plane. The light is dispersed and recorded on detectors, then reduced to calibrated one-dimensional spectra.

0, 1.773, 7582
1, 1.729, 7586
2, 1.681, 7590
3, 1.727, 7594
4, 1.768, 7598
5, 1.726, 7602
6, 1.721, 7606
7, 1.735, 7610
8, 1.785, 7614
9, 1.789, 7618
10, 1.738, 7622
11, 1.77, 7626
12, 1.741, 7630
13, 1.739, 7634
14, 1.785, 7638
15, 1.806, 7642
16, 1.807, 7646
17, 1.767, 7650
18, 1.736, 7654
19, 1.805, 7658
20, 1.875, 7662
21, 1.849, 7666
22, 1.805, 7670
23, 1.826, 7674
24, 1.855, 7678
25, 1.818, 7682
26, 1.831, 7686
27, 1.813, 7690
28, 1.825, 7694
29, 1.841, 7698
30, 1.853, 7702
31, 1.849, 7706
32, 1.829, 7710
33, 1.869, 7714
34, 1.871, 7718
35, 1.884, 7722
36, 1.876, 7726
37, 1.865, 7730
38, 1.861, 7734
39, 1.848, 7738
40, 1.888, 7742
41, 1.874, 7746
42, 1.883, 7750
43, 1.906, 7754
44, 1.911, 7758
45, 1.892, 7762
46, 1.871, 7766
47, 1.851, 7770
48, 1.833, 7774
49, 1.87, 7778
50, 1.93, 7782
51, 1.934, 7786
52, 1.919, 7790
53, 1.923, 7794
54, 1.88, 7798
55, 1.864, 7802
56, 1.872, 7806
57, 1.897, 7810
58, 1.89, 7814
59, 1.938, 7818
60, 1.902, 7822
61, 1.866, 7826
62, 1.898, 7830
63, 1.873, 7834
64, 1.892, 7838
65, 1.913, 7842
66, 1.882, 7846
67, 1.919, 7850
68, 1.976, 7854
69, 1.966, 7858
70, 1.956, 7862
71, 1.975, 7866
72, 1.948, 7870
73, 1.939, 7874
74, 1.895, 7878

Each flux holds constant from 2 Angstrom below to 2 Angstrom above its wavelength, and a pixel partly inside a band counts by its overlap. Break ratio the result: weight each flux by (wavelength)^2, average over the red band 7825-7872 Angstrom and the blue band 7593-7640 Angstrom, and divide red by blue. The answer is 1.2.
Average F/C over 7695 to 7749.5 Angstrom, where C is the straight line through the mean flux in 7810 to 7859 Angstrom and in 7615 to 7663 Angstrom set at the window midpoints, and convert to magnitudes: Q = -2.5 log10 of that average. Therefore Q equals -0.02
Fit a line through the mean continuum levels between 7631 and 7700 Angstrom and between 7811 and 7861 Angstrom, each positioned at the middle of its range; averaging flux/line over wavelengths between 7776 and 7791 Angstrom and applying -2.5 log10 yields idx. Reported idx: -0.02 mag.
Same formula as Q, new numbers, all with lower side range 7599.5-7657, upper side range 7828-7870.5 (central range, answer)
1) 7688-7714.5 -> -0.013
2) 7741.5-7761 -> -0.023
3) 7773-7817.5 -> -0.005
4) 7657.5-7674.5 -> -0.027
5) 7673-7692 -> -0.016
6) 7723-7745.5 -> -0.017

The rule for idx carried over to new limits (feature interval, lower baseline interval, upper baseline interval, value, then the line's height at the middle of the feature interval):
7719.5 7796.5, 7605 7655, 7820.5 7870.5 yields -0.02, 1.86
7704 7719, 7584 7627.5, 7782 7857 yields -0.02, 1.82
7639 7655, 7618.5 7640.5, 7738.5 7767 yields 0.00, 1.78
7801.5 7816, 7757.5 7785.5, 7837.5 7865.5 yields 0.01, 1.91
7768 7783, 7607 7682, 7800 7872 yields 0.00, 1.87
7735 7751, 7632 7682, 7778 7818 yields 0.00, 1.86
